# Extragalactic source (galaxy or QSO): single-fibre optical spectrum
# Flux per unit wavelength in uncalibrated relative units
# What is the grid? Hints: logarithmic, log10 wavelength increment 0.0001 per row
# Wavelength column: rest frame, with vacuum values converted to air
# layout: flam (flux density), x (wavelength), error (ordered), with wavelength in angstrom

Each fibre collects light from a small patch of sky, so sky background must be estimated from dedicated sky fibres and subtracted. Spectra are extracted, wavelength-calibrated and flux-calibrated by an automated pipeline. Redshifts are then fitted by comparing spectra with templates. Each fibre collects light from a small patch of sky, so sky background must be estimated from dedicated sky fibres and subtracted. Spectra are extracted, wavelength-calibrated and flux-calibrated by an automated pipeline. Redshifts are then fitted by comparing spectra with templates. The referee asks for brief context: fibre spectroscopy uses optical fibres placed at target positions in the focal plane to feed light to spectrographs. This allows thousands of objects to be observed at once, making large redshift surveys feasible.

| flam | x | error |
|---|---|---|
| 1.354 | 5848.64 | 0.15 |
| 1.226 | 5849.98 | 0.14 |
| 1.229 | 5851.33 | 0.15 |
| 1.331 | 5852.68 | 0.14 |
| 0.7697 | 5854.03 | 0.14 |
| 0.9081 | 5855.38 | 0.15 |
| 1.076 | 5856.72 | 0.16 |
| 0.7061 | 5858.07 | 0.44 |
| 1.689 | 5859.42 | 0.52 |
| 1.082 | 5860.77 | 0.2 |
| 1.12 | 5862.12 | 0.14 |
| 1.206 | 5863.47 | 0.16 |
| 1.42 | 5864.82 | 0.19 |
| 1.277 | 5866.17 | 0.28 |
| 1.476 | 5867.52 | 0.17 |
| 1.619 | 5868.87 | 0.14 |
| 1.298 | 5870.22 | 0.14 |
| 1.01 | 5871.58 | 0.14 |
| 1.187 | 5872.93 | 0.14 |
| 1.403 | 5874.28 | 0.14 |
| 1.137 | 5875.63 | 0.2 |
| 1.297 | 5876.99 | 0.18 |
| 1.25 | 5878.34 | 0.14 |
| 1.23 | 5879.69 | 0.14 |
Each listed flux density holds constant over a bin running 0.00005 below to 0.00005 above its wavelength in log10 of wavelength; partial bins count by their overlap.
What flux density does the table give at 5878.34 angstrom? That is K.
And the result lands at 1.25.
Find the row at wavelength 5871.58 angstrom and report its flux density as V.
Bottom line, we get 1.01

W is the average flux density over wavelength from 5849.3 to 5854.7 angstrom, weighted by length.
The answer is 1.14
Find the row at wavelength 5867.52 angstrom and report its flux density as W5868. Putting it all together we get 1.476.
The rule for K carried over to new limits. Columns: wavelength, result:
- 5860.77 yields 1.082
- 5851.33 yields 1.229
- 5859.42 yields 1.689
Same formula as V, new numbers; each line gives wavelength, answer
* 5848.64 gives 1.354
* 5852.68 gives 1.331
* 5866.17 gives 1.277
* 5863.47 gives 1.206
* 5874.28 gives 1.403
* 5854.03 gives 0.7697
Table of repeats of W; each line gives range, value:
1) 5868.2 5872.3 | 1.31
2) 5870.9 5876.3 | 1.19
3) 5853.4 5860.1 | 1.03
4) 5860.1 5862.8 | 1.1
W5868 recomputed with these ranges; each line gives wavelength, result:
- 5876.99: 1.297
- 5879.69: 1.23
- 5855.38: 0.9081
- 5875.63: 1.137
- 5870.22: 1.298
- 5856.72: 1.076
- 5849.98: 1.226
